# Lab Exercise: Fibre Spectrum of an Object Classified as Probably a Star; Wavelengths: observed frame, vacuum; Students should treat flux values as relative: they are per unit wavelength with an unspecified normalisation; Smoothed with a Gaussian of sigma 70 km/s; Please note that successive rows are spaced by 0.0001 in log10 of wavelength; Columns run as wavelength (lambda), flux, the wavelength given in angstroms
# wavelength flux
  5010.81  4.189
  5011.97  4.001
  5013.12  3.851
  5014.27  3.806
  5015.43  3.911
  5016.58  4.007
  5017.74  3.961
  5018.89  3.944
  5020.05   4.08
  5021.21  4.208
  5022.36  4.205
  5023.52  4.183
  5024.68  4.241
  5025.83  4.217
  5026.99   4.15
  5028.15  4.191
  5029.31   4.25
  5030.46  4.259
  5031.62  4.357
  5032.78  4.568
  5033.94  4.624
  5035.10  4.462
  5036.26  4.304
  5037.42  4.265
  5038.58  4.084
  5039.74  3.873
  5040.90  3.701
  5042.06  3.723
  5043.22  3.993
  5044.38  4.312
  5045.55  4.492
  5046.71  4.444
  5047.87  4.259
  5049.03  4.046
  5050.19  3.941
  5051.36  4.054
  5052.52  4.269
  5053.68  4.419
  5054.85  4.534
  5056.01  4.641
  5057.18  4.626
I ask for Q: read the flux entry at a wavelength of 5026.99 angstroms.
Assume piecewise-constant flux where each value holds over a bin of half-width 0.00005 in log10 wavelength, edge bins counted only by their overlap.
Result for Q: 4.15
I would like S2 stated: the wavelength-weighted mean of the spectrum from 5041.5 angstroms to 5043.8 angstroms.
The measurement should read 3.86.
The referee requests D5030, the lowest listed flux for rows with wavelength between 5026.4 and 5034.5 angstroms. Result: 4.15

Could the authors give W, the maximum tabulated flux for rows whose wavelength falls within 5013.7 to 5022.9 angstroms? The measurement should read 4.208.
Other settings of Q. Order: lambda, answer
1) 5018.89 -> 3.944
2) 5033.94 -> 4.624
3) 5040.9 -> 3.701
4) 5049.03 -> 4.046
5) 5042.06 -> 3.723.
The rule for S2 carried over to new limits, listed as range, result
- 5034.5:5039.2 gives 4.28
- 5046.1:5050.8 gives 4.18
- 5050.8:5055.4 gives 4.32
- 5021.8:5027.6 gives 4.2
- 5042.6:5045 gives 4.14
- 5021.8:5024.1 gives 4.18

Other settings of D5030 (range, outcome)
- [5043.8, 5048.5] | 4.259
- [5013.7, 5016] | 3.806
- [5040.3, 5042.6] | 3.701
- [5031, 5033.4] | 4.357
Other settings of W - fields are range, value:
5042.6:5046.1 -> 4.492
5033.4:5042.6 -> 4.624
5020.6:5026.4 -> 4.241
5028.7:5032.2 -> 4.357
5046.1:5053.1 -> 4.444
